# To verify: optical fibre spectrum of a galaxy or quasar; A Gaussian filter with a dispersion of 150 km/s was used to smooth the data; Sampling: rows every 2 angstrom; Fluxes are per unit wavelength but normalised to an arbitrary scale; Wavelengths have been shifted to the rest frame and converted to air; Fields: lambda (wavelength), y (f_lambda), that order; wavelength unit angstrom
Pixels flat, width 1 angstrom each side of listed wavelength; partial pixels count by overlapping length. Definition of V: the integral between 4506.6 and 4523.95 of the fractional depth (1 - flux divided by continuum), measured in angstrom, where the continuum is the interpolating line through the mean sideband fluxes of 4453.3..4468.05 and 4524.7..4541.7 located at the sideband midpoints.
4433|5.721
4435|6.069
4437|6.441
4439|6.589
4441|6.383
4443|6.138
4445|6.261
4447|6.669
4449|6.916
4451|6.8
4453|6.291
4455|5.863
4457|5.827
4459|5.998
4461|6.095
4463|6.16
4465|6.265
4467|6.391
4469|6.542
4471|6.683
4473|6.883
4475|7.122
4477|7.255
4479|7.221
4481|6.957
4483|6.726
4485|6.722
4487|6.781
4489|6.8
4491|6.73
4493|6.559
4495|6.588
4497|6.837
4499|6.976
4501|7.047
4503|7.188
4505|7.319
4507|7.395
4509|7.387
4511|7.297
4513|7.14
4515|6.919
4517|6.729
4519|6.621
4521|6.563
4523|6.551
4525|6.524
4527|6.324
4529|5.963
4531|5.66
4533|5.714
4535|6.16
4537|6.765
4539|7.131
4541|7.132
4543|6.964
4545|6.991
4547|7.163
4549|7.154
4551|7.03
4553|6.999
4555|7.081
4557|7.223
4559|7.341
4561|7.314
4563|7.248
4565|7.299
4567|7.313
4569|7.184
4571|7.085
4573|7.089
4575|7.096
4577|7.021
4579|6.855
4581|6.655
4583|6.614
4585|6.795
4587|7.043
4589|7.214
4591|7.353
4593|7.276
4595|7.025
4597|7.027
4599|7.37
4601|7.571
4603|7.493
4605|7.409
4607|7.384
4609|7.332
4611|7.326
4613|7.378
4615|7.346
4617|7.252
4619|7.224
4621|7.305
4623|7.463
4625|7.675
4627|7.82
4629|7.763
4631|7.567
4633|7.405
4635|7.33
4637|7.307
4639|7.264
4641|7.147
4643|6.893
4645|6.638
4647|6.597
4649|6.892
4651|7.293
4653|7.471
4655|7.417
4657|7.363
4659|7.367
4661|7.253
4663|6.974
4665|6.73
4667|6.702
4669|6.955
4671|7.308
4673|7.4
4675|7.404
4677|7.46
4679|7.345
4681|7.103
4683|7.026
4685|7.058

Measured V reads -1.8 angstrom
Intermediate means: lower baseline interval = 6.1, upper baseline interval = 6.36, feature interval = 6.94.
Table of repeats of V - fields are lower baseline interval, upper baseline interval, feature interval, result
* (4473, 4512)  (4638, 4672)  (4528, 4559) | 1.14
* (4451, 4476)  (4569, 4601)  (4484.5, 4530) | -1.49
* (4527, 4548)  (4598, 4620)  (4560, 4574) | -0.67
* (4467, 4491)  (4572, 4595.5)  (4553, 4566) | -0.49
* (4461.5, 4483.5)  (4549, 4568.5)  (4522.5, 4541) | 1.86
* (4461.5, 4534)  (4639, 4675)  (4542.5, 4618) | -2.69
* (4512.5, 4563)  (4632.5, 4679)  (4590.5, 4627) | -1.85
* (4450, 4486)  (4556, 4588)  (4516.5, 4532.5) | 1.16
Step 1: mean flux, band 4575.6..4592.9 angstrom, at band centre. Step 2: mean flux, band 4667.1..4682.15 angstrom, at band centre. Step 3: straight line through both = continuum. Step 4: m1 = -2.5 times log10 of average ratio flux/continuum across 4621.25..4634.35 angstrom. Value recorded -0.07 mag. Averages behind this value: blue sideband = 6.96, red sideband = 7.24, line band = 7.59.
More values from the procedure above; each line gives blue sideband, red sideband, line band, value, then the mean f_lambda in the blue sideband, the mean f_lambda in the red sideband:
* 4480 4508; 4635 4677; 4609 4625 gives -0.041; 6.9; 7.13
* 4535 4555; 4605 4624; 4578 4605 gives 0.017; 6.99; 7.34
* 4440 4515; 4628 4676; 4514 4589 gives 0.010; 6.71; 7.19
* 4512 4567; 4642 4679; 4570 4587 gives 0.001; 6.81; 7.12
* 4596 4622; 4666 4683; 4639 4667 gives 0.026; 7.34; 7.2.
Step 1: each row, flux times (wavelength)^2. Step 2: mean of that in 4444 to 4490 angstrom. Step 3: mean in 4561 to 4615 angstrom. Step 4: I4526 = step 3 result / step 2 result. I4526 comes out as 1.15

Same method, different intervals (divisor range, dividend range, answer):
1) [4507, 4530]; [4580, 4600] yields 1.07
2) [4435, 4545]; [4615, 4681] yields 1.17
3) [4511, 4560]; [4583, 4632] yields 1.12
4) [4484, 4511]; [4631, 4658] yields 1.10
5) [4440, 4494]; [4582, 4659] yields 1.19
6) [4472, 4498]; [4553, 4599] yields 1.08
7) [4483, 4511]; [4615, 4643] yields 1.13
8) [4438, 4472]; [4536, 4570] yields 1.17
